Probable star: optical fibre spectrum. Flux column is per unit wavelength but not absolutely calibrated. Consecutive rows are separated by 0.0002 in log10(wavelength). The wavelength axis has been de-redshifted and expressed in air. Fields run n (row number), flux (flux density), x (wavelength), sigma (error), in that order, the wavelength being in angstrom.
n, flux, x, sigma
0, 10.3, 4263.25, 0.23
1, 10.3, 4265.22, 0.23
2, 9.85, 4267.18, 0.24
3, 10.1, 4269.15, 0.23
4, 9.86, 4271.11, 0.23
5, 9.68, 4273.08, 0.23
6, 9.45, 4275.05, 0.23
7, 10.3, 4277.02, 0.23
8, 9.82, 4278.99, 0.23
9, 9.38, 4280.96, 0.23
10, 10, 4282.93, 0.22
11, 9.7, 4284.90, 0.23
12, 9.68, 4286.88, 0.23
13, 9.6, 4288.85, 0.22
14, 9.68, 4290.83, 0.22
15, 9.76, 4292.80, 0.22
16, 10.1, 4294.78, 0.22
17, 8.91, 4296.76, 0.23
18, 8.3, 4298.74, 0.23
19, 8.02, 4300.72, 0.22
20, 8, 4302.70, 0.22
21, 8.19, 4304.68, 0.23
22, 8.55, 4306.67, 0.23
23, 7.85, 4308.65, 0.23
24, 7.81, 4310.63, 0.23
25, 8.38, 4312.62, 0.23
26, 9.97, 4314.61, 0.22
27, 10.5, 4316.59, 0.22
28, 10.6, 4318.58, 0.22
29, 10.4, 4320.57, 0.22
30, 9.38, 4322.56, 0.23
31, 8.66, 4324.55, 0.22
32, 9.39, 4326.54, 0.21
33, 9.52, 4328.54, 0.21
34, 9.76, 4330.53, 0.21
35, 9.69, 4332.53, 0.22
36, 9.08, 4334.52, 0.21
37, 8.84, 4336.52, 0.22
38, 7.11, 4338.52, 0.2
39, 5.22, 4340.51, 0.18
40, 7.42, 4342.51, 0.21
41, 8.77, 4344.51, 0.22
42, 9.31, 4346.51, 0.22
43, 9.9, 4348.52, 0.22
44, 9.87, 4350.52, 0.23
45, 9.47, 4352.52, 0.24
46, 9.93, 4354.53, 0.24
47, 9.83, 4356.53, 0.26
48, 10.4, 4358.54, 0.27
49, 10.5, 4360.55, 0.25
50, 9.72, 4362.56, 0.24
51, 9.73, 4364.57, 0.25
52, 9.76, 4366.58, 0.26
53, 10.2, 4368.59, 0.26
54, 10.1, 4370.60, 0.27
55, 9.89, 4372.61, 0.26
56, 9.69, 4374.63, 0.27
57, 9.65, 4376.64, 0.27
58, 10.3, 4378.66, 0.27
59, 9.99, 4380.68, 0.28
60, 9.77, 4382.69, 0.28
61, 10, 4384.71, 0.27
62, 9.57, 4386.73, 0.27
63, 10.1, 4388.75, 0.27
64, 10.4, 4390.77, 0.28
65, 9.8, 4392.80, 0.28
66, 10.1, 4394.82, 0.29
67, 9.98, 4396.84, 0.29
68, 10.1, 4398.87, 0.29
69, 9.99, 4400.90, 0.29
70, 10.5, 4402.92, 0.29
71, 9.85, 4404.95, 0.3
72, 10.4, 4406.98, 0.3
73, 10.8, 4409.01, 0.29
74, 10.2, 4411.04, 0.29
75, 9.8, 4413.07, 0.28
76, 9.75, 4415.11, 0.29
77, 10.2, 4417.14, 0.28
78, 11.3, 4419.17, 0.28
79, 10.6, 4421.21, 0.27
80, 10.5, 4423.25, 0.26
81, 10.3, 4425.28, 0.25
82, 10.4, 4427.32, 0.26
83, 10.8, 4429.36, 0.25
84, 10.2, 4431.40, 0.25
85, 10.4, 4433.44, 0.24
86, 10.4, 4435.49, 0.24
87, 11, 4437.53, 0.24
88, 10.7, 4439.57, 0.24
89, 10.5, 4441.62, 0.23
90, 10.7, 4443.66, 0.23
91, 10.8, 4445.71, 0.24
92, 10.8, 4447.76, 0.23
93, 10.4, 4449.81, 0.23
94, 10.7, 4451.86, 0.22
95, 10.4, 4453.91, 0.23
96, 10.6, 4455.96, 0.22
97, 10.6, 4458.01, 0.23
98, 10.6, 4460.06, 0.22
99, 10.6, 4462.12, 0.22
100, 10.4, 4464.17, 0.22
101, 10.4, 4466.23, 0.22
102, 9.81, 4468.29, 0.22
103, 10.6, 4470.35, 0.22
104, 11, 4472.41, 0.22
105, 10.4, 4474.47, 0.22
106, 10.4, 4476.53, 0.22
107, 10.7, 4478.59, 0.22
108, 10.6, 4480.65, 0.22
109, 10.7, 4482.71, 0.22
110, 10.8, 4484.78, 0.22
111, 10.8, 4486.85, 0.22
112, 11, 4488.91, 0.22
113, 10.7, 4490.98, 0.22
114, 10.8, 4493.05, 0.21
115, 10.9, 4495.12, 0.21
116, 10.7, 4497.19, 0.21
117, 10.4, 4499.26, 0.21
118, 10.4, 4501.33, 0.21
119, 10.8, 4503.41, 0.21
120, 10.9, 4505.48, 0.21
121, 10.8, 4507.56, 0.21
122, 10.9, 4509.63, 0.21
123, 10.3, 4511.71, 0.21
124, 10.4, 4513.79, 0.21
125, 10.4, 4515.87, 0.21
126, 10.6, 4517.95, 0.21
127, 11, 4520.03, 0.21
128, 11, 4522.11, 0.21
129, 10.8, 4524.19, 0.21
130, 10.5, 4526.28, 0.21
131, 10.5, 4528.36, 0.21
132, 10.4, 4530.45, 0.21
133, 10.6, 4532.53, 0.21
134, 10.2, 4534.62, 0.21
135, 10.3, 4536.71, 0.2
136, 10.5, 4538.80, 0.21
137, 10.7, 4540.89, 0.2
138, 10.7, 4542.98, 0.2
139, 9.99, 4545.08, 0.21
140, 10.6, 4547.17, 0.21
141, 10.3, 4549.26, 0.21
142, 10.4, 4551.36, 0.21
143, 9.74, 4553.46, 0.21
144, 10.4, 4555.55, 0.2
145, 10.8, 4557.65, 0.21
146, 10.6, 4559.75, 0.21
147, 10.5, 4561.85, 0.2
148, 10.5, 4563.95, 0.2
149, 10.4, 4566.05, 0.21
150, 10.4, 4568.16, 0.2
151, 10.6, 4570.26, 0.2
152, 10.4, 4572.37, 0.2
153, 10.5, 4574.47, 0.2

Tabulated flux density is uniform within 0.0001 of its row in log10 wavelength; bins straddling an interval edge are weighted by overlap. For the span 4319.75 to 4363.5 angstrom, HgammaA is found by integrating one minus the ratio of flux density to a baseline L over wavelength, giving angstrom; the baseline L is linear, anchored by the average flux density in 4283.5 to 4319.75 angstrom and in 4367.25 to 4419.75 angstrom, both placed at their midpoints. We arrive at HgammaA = 1.6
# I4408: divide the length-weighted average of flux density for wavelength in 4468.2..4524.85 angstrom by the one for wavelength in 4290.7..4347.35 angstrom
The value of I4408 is 1.2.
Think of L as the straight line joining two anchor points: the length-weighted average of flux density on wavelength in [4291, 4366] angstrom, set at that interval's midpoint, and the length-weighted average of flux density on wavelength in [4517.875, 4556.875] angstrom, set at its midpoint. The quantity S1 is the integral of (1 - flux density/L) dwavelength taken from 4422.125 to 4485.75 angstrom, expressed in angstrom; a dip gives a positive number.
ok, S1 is -4.0 angstrom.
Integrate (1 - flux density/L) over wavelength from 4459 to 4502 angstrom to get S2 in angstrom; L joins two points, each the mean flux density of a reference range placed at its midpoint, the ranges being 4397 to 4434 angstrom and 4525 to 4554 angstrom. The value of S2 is -1.00 angstrom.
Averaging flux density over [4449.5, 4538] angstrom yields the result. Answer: 10.6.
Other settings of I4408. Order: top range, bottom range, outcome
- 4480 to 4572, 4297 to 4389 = 1.14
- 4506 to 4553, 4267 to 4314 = 1.15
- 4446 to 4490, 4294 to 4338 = 1.17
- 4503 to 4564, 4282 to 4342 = 1.17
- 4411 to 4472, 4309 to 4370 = 1.13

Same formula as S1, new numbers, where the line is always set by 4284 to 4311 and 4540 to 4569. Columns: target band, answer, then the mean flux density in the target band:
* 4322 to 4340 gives 0.30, 8.94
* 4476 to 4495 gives -1.37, 10.7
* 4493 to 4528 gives -1.76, 10.7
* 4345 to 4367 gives -1.42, 9.83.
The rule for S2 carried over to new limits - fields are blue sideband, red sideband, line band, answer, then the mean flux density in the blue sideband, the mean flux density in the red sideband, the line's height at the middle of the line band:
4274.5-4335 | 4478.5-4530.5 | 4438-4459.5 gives -0.7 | 9.31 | 10.7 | 10.3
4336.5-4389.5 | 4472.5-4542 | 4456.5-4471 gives -0.2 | 9.46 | 10.6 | 10.3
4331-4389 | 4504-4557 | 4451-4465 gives -0.7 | 9.44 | 10.5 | 10.1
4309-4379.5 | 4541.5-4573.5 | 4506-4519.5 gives -0.5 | 9.38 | 10.4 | 10.2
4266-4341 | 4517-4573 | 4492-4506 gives -0.6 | 9.22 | 10.5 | 10.3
